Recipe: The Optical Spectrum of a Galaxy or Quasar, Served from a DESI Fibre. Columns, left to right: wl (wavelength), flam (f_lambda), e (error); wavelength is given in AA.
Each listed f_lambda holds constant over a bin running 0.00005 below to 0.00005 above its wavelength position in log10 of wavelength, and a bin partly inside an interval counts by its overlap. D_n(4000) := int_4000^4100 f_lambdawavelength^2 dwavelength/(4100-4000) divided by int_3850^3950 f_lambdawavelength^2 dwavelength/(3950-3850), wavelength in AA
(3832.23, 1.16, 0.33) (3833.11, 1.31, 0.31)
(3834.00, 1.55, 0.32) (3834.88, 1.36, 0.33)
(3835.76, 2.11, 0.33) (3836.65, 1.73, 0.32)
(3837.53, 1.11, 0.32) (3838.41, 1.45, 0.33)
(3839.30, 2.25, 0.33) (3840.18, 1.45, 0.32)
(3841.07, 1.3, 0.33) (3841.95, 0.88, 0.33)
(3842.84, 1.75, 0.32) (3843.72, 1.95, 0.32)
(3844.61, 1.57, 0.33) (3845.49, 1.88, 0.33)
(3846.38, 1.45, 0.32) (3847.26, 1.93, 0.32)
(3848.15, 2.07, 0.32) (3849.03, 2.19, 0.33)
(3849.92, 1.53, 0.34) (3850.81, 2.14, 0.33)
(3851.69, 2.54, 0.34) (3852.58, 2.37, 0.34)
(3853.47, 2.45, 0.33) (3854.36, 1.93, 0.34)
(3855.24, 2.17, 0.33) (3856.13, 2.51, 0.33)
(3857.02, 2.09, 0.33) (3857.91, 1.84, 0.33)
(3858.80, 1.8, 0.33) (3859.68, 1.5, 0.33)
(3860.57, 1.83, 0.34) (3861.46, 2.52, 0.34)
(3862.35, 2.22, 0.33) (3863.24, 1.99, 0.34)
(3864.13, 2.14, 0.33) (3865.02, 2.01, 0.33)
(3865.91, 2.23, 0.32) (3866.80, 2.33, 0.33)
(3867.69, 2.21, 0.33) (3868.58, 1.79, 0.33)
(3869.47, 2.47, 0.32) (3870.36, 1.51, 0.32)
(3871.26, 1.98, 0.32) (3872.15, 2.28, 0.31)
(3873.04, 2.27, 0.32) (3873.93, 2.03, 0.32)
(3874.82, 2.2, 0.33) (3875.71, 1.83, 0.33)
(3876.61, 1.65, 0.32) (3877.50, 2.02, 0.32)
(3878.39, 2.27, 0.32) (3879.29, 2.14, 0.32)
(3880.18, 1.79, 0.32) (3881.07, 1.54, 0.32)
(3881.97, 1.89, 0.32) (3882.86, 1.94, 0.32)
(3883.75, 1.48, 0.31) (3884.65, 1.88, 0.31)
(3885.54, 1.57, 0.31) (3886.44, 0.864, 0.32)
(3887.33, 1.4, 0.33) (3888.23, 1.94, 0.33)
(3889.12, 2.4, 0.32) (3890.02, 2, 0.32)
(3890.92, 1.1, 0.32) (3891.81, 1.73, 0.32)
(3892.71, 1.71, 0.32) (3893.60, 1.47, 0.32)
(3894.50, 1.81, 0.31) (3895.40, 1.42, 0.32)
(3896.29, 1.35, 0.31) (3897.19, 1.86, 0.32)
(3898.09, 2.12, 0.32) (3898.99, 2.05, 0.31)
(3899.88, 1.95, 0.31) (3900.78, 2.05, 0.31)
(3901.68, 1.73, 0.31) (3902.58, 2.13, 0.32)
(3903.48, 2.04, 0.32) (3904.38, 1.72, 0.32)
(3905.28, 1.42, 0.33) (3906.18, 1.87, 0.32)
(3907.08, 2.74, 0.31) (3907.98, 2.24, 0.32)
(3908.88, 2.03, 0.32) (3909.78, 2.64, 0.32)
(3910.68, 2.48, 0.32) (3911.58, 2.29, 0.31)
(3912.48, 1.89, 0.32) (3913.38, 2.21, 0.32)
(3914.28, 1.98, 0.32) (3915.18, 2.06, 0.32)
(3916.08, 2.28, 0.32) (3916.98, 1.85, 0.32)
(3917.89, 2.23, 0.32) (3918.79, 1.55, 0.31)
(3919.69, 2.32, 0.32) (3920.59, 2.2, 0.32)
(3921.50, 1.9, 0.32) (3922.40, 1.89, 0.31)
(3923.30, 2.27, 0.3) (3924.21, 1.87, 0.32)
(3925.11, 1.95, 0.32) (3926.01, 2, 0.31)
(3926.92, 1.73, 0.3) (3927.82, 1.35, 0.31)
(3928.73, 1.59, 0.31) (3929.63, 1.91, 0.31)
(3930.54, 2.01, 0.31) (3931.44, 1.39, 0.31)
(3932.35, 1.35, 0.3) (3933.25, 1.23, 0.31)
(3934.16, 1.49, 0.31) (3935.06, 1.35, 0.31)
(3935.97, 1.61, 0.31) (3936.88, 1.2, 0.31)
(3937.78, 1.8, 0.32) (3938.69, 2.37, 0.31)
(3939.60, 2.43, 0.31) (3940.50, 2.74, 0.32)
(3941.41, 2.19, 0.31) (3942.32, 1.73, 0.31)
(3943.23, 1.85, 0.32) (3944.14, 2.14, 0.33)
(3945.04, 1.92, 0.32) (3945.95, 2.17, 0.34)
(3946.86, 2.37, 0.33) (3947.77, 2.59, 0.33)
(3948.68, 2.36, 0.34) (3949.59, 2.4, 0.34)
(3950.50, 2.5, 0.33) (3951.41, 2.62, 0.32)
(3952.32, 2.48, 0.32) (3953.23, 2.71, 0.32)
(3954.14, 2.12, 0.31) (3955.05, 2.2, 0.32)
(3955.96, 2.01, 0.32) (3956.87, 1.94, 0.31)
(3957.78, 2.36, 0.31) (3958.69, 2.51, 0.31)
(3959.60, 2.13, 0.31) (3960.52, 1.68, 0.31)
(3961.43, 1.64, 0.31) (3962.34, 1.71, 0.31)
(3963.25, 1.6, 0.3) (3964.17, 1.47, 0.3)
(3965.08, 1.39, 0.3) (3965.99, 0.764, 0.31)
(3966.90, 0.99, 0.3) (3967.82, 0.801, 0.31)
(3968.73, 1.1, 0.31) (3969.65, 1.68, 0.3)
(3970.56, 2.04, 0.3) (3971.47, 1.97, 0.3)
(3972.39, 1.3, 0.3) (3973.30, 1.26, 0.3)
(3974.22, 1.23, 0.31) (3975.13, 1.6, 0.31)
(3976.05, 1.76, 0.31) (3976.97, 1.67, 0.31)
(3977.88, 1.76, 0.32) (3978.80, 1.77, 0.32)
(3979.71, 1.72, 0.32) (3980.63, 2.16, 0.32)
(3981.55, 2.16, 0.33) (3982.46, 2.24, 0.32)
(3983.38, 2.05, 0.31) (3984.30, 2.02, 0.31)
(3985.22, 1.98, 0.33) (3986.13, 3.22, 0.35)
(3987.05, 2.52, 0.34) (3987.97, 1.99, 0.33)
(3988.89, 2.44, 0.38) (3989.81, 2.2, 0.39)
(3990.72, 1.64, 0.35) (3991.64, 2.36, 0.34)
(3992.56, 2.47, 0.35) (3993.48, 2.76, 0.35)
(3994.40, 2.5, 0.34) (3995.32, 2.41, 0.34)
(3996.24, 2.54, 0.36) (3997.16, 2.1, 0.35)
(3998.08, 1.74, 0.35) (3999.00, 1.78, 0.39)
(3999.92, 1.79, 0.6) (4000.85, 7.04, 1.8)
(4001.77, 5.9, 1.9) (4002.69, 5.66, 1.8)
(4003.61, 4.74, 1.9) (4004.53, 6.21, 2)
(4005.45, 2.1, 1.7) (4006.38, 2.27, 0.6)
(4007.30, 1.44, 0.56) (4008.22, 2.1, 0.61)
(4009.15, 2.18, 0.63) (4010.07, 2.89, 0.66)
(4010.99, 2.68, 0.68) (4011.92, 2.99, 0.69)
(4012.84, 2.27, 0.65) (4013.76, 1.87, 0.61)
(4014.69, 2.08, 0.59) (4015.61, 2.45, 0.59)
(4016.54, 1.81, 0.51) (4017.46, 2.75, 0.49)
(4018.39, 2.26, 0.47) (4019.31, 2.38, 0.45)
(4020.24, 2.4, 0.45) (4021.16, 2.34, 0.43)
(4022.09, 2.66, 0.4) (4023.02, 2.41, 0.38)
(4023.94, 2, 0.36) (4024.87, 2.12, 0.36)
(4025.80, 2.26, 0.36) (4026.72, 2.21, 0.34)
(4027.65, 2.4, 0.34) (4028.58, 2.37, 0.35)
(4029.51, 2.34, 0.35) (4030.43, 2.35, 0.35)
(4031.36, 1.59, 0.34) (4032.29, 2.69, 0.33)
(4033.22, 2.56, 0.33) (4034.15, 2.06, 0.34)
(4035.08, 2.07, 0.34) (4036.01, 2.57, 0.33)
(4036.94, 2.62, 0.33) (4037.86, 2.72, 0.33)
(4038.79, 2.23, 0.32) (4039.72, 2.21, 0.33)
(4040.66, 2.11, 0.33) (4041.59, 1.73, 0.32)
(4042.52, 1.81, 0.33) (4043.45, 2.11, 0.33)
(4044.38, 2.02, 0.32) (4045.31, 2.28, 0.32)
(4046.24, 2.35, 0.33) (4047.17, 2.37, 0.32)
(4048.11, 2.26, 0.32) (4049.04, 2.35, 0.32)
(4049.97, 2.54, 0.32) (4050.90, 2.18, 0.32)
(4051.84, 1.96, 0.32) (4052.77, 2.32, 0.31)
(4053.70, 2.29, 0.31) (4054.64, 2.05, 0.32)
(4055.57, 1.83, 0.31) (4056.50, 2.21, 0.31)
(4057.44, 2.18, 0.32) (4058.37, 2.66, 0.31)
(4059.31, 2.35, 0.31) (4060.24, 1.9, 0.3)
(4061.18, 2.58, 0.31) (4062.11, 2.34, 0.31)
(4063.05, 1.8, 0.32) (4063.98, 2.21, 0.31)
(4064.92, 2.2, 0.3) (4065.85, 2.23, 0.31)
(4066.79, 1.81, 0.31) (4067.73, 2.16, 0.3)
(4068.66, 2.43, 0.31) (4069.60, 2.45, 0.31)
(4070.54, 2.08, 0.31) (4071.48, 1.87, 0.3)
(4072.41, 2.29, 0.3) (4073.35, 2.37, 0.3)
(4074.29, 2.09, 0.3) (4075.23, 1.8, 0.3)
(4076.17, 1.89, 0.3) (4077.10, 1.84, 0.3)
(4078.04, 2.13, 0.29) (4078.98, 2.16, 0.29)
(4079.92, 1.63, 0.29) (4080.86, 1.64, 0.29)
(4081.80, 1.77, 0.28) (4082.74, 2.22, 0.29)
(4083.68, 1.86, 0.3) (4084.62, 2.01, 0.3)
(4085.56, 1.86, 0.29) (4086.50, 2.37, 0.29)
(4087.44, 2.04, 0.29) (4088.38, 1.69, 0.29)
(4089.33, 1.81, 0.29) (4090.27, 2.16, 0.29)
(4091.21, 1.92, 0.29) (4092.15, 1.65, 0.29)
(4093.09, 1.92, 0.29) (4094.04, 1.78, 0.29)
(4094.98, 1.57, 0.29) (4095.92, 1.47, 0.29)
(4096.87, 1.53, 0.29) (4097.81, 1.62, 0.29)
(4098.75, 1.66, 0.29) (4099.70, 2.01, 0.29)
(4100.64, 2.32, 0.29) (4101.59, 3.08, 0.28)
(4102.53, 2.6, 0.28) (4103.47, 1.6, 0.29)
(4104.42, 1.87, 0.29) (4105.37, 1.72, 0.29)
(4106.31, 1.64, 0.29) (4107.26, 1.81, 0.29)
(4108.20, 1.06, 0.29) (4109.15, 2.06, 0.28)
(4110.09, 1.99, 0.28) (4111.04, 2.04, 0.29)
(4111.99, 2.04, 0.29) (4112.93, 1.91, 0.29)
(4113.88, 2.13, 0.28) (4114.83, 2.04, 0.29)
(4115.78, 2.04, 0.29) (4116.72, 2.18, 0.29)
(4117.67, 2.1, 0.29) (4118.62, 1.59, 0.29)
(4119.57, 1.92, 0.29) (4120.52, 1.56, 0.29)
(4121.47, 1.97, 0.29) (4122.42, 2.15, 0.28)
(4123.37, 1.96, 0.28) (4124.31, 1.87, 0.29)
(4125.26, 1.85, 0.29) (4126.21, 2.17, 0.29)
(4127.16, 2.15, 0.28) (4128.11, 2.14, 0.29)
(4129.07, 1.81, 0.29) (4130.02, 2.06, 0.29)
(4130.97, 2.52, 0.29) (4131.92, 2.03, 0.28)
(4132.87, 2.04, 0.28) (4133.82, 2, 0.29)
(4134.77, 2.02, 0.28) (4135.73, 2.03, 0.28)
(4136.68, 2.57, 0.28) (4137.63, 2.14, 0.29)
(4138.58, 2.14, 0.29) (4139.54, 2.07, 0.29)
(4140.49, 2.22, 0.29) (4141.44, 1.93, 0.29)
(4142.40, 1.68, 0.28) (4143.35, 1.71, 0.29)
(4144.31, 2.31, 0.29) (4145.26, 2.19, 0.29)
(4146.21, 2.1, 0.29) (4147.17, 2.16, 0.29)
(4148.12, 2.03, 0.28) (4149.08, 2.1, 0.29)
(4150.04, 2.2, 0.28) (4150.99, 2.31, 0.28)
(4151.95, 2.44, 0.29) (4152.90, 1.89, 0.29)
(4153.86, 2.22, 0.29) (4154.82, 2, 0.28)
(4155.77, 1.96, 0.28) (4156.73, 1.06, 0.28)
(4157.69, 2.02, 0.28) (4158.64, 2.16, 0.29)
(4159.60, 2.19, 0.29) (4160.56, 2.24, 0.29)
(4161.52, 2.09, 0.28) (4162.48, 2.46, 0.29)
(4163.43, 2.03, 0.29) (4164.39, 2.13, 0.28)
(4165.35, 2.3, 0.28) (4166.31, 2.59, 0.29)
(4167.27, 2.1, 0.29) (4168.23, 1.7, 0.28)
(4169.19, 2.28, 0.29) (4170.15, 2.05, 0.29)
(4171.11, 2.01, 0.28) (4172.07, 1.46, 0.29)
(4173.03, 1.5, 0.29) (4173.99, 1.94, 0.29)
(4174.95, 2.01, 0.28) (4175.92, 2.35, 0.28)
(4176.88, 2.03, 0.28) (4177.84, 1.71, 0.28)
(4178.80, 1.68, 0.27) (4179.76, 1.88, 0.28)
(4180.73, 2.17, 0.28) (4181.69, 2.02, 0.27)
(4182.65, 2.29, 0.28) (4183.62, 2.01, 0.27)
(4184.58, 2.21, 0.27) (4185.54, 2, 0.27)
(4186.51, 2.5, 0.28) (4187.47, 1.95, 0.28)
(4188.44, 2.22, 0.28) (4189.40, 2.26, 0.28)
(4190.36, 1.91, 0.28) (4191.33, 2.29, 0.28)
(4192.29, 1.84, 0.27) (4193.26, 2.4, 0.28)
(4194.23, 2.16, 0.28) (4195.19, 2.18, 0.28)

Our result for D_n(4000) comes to 1.27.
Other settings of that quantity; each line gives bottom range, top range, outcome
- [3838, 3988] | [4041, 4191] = 1.18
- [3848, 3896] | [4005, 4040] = 1.28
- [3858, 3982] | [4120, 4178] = 1.21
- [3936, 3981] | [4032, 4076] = 1.23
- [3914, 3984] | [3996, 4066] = 1.37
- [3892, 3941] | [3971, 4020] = 1.35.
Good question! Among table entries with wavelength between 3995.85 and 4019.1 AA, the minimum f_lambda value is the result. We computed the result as 1.44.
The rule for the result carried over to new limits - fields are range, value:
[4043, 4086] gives 1.63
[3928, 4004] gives 0.764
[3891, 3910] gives 1.35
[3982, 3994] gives 1.64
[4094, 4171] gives 1.06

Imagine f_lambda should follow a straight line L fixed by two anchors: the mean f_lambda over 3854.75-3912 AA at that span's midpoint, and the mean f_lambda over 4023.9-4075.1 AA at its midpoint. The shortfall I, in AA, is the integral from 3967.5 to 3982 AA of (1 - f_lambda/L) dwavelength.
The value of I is 3.2 AA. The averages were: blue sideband 1.94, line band 1.63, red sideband 2.22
